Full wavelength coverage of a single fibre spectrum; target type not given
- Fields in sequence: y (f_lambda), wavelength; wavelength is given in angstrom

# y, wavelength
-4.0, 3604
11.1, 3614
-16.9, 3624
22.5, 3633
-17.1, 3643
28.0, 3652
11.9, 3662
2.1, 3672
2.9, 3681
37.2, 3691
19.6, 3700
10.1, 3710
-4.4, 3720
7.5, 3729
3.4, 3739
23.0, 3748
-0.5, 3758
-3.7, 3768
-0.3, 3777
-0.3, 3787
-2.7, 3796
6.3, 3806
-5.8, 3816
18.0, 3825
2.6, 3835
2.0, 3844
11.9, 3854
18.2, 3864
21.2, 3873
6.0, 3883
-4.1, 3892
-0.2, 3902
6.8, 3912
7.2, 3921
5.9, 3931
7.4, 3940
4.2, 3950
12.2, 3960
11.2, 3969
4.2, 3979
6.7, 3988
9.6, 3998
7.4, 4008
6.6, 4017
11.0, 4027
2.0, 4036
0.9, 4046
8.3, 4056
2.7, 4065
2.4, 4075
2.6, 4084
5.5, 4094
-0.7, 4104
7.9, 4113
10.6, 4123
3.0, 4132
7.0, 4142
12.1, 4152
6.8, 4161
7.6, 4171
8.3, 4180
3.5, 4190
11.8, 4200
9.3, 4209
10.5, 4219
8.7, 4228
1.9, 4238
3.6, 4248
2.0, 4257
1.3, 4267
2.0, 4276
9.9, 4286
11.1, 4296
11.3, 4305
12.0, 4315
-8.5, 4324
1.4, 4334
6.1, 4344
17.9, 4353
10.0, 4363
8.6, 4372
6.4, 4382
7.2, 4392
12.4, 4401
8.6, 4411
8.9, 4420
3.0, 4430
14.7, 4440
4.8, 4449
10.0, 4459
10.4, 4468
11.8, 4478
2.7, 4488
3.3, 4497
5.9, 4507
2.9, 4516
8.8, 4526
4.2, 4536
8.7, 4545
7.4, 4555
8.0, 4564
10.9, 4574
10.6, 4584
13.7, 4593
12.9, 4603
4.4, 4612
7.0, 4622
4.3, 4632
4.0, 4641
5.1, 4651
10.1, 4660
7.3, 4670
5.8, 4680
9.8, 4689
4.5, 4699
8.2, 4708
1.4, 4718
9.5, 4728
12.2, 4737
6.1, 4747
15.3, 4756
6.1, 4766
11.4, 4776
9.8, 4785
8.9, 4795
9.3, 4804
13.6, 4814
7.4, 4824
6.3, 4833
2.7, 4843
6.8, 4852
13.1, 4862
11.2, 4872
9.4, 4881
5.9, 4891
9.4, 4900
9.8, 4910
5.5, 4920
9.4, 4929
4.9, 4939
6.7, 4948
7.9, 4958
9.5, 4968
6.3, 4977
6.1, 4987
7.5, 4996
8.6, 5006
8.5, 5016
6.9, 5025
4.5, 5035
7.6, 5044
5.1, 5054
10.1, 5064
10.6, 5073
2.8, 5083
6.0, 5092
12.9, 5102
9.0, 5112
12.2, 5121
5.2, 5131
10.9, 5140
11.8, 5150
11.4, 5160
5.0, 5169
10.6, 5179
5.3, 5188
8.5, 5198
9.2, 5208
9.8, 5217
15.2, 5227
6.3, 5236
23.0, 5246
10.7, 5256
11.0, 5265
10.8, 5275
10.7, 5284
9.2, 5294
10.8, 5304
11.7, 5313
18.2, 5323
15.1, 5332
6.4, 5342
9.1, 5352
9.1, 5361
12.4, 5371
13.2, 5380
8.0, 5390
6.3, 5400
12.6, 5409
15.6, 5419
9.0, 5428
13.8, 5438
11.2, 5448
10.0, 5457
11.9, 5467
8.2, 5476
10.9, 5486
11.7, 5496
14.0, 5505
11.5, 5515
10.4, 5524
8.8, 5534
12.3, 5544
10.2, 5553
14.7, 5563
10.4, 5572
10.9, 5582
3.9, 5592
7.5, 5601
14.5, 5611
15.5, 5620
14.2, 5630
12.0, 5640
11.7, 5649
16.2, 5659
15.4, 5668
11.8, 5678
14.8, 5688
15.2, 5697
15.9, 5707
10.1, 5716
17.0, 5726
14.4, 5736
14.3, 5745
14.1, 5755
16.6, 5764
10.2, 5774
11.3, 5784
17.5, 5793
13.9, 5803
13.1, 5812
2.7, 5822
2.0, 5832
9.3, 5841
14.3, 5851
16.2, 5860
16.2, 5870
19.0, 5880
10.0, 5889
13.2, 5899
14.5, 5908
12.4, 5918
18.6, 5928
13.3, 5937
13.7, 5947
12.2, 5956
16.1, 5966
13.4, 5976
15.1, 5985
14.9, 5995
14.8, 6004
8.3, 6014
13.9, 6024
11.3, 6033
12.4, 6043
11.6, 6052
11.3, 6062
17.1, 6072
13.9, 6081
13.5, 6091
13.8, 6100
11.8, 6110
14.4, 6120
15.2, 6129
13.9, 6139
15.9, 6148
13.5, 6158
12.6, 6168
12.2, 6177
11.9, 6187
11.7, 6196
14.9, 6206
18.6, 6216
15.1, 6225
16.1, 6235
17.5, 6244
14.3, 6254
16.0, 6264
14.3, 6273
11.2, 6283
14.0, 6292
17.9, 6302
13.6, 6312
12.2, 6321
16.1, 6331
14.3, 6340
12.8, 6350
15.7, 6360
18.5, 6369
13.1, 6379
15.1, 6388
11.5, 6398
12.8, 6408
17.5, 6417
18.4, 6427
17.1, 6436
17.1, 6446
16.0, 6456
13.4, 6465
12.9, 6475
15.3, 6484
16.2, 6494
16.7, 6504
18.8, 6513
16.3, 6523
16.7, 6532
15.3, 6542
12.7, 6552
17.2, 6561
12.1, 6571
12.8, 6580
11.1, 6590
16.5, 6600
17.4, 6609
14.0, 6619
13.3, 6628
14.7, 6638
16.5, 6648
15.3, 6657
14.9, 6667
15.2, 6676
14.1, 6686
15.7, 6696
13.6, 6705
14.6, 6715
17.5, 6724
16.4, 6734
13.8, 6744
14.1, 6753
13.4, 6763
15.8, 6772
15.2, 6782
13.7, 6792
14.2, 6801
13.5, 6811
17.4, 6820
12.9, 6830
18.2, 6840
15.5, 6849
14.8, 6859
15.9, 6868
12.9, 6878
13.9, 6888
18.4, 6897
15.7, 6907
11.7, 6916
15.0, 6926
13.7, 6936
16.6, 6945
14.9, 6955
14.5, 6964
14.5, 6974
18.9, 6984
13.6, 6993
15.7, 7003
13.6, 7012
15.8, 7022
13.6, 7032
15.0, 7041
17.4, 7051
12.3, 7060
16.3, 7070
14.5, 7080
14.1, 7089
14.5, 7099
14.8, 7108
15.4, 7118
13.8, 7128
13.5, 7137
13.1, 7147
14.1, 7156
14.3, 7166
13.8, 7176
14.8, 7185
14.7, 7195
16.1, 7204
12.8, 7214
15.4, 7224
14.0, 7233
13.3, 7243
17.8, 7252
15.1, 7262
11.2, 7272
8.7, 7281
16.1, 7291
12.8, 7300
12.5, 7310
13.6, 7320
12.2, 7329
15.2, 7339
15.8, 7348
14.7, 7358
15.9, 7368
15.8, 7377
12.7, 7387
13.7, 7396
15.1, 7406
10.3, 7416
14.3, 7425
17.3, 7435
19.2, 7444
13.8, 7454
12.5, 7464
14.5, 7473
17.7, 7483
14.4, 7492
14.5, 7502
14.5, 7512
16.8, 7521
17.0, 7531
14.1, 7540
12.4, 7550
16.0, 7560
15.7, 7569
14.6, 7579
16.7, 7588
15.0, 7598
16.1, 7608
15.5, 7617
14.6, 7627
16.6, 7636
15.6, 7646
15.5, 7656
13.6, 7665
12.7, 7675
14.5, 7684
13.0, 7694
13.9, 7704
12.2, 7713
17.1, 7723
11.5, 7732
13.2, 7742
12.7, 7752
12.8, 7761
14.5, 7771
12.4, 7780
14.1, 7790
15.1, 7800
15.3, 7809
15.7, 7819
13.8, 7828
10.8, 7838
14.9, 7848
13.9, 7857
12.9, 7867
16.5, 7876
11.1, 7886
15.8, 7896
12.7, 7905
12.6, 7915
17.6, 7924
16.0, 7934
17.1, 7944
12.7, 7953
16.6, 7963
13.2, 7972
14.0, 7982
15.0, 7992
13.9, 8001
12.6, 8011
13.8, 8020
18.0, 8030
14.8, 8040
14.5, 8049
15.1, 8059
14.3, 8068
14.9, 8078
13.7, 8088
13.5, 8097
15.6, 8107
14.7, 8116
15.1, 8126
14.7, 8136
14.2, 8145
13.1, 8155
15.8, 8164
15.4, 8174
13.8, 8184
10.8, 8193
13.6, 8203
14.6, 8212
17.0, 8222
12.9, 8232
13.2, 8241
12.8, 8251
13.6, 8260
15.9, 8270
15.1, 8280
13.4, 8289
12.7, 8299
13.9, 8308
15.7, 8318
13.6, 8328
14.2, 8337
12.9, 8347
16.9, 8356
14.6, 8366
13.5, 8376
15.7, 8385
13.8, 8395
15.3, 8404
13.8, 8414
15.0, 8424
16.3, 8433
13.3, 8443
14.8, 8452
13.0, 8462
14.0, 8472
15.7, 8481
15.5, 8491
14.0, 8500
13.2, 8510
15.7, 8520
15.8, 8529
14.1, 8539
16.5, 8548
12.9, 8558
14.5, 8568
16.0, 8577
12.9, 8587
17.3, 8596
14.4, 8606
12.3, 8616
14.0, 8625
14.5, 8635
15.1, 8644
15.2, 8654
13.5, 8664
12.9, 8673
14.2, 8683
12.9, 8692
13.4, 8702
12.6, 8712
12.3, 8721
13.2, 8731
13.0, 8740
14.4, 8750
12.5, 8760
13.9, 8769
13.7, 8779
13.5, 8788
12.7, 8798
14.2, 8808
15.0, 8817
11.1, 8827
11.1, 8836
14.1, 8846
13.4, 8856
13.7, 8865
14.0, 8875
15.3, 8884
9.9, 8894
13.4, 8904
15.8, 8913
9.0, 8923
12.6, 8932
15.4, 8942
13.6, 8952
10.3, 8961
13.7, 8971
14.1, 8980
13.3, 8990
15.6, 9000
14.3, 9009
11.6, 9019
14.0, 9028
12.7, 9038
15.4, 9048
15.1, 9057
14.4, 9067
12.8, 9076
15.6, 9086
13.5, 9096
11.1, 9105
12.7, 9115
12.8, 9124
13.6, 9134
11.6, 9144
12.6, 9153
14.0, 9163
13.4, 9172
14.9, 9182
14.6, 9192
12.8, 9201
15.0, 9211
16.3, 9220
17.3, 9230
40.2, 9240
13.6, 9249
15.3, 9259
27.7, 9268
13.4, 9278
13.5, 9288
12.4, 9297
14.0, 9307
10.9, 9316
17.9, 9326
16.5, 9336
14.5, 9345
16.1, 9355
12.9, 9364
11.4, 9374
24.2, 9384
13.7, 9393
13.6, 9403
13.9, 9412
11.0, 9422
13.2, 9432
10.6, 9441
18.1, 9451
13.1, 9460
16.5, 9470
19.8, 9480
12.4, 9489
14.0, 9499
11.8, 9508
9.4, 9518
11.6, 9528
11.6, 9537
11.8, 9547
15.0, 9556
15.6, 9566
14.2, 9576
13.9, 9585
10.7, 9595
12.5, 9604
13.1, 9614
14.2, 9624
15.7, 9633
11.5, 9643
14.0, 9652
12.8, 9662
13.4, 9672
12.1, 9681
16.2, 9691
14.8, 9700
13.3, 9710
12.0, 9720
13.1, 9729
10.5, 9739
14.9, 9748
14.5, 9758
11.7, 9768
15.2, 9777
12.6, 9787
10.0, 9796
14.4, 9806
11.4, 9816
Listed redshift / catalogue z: 0.41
